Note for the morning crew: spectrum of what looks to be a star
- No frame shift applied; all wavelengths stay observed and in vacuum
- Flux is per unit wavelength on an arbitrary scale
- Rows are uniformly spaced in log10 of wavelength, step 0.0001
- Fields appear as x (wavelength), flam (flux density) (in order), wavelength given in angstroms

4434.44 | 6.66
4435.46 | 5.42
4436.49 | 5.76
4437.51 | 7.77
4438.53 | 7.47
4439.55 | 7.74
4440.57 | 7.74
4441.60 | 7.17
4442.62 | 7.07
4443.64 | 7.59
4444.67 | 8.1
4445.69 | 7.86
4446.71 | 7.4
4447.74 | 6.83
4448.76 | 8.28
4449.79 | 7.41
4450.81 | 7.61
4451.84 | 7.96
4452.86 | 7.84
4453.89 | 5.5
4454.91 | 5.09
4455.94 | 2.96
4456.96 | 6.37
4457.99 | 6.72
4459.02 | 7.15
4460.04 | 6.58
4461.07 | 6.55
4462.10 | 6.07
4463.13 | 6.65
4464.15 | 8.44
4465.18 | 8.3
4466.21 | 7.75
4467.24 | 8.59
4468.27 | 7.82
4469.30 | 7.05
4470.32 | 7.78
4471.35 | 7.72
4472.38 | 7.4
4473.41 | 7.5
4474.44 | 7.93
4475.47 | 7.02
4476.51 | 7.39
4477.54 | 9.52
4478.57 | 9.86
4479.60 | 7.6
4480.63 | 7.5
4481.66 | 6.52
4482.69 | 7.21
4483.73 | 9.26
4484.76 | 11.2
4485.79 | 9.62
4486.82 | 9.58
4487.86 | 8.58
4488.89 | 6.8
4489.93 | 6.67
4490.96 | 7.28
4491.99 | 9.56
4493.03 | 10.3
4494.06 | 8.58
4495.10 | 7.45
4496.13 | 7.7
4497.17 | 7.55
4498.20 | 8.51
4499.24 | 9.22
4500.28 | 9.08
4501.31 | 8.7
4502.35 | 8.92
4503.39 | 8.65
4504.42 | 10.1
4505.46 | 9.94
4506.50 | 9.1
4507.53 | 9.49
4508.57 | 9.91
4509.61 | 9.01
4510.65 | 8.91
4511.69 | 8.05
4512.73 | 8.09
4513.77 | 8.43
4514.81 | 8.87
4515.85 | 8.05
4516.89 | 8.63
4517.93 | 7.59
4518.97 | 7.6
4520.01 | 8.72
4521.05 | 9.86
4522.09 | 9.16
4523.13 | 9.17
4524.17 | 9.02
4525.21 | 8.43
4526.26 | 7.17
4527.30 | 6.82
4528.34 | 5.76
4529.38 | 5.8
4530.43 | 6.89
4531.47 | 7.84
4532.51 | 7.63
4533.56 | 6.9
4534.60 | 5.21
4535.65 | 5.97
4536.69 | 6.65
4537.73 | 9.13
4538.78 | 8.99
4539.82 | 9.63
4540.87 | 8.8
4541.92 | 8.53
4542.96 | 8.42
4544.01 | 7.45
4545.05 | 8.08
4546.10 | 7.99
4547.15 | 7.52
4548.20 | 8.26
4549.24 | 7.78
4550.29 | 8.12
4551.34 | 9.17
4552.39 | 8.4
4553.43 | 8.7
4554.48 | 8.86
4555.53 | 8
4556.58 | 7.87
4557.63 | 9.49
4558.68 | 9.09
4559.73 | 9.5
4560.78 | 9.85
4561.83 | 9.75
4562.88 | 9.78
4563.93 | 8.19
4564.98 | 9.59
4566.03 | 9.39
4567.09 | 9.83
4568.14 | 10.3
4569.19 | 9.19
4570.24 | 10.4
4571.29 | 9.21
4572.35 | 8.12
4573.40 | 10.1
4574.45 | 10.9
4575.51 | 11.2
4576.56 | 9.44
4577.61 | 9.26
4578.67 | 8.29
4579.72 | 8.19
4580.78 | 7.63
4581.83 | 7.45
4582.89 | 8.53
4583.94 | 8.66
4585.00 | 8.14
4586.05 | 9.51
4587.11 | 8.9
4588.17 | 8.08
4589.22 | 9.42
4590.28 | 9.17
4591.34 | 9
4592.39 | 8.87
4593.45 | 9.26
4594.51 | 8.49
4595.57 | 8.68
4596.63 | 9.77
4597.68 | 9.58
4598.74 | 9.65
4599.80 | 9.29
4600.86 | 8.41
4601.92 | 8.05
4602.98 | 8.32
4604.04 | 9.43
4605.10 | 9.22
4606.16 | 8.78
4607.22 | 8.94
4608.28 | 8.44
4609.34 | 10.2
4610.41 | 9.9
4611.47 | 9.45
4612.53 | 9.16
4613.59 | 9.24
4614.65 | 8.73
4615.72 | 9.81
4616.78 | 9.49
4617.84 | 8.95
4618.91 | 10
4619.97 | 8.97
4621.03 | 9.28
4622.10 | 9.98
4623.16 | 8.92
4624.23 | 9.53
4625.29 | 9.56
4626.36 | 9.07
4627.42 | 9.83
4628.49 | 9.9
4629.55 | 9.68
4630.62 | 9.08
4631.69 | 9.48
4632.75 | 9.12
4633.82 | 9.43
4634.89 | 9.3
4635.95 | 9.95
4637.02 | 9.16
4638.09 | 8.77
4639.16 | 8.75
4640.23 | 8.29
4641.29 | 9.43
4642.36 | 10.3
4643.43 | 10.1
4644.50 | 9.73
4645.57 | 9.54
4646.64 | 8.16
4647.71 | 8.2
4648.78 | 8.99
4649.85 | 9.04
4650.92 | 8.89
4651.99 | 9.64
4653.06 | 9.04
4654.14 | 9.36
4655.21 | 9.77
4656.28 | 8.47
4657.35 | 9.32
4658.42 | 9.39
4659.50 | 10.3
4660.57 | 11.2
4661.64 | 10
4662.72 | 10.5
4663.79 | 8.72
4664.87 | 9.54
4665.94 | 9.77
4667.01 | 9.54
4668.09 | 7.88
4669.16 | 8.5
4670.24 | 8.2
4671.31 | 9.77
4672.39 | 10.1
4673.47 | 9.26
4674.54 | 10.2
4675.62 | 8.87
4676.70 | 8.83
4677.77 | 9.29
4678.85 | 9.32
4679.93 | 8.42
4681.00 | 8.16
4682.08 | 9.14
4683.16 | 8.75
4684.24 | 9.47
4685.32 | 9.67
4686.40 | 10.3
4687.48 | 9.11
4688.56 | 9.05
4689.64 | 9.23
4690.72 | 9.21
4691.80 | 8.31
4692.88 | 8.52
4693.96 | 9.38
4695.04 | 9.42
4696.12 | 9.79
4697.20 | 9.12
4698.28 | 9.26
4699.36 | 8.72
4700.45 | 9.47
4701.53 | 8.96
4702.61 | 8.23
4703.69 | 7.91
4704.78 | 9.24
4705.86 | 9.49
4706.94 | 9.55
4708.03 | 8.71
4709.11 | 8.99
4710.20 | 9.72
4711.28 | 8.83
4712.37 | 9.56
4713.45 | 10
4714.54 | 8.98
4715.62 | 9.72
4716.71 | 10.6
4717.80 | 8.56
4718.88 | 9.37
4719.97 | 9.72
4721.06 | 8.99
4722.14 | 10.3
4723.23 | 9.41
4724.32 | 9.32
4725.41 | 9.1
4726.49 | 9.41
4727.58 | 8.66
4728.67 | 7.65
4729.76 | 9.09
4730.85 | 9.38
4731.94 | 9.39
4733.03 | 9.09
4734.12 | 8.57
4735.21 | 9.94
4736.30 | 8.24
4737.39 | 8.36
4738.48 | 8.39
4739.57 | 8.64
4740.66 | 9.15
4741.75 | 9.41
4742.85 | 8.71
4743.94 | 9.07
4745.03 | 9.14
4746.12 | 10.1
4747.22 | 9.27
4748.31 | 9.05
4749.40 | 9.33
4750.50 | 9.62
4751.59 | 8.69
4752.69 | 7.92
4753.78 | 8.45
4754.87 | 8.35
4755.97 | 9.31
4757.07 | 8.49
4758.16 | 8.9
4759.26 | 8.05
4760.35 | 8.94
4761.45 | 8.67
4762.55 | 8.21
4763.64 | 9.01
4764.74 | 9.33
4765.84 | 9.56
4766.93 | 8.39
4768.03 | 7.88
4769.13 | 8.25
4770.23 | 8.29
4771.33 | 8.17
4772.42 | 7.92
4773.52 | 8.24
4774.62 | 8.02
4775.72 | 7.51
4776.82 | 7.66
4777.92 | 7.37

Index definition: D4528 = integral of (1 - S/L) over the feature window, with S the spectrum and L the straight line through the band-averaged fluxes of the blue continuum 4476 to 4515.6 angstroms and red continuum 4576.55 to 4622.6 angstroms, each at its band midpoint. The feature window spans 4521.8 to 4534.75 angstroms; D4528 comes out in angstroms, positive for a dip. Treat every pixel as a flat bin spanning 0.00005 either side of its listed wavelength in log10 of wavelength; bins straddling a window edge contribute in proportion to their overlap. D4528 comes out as 2.01 angstroms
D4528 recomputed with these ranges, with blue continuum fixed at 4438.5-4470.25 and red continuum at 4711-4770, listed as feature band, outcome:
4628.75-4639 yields -1.2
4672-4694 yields -1.3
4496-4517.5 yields -3.8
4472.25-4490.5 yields -2.1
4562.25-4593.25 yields -4.6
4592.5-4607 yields -1.6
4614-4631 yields -2.4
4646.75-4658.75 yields -0.9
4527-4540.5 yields 0.8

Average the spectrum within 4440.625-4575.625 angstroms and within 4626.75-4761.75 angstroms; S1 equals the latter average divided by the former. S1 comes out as 1.1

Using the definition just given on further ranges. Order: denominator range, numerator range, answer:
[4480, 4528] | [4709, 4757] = 1.06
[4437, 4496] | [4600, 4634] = 1.21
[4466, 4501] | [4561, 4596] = 1.11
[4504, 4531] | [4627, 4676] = 1.11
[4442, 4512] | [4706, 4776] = 1.12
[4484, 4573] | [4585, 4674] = 1.09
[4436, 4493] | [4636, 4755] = 1.21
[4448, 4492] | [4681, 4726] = 1.22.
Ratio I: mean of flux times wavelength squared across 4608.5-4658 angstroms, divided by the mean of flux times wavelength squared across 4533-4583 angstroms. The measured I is 1.1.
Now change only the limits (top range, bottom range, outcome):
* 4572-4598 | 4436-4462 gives 1.37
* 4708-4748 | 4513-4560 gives 1.23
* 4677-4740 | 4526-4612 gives 1.12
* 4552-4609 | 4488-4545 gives 1.13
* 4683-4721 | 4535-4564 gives 1.16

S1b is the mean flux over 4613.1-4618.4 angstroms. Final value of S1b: 9.24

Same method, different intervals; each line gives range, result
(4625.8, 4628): 9.44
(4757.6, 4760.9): 8.64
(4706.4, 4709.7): 9.08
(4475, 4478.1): 8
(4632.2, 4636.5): 9.46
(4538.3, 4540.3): 9.33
